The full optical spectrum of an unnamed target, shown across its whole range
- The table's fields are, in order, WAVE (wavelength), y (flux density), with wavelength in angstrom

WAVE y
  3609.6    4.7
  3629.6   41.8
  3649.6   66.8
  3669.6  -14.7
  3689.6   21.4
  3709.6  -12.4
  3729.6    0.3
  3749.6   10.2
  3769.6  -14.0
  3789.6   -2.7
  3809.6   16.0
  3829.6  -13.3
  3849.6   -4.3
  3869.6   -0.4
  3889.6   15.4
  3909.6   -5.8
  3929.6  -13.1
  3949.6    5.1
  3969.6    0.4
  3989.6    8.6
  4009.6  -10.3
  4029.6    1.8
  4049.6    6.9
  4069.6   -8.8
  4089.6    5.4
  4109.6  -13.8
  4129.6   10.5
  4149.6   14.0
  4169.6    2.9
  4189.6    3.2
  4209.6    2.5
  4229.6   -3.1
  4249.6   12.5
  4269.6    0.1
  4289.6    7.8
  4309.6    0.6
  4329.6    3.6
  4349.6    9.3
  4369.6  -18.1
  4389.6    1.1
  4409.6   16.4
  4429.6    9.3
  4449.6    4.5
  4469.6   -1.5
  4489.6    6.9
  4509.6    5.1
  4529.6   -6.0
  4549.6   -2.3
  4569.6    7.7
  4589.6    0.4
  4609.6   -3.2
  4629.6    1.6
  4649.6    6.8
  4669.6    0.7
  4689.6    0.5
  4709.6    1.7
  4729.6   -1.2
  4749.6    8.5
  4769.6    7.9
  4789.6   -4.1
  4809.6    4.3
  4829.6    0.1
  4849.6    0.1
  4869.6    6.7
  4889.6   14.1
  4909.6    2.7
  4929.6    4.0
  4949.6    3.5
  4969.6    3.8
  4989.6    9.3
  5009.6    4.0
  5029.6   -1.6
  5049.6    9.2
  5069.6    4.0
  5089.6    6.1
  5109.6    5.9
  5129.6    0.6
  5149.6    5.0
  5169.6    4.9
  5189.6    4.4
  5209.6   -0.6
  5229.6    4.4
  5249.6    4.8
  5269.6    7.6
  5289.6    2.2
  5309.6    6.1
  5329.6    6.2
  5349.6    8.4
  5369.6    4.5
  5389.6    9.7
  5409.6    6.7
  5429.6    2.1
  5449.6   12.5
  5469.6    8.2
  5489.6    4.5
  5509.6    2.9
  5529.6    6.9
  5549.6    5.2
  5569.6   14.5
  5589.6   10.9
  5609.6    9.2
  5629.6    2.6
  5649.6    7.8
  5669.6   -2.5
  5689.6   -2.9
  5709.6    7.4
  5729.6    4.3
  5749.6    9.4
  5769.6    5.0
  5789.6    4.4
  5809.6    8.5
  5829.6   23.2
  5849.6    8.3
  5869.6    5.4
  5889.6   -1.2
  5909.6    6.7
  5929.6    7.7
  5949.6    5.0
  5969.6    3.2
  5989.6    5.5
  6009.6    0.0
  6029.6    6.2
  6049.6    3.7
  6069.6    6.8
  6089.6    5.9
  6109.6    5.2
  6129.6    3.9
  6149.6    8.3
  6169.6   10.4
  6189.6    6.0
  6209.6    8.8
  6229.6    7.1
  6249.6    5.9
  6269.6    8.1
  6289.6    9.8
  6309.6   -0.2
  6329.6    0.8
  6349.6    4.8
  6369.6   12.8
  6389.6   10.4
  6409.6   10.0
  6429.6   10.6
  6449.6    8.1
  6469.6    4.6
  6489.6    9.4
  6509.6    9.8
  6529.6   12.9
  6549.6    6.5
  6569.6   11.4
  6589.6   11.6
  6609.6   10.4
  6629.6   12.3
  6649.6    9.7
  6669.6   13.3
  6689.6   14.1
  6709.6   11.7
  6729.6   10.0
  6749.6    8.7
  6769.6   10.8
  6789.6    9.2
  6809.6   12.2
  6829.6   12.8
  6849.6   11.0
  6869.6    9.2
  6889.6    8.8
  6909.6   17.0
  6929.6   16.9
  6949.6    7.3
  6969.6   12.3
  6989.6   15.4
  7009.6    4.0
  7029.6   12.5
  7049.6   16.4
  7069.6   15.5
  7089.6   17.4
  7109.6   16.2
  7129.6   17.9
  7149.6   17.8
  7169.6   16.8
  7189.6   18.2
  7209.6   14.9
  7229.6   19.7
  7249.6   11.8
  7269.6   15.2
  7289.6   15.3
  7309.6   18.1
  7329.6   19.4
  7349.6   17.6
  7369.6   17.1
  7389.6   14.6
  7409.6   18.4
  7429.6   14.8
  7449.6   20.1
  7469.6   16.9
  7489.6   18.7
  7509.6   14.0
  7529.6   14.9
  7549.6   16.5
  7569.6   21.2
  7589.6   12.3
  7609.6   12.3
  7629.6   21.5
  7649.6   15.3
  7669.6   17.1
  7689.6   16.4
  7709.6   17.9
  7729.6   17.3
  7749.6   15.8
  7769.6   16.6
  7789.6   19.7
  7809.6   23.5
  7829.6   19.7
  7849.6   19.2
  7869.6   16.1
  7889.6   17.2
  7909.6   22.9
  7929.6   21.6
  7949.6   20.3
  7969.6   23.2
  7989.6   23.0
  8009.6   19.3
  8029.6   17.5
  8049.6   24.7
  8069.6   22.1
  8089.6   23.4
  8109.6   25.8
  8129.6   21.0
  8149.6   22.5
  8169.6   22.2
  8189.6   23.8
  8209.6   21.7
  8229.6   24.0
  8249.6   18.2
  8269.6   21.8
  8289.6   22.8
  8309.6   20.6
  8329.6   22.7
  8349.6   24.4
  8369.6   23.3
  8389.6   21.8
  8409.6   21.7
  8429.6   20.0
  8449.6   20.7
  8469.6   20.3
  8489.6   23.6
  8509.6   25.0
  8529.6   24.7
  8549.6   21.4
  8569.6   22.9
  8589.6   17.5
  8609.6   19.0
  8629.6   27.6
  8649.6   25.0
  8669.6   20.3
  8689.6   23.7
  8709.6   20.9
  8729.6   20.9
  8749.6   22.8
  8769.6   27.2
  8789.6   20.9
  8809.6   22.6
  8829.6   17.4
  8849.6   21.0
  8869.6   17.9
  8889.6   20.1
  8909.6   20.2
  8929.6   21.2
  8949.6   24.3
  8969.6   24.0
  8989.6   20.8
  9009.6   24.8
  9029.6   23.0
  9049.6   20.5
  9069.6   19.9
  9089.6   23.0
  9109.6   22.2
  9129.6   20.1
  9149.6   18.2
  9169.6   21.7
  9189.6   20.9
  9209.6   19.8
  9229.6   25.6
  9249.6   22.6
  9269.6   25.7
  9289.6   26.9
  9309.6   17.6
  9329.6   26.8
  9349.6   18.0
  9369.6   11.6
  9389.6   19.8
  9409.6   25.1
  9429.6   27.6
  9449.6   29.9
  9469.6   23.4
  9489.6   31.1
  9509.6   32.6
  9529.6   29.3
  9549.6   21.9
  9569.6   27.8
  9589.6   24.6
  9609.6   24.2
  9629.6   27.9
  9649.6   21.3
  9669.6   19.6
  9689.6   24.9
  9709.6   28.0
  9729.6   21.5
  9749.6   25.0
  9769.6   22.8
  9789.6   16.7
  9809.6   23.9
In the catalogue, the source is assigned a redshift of 0.77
